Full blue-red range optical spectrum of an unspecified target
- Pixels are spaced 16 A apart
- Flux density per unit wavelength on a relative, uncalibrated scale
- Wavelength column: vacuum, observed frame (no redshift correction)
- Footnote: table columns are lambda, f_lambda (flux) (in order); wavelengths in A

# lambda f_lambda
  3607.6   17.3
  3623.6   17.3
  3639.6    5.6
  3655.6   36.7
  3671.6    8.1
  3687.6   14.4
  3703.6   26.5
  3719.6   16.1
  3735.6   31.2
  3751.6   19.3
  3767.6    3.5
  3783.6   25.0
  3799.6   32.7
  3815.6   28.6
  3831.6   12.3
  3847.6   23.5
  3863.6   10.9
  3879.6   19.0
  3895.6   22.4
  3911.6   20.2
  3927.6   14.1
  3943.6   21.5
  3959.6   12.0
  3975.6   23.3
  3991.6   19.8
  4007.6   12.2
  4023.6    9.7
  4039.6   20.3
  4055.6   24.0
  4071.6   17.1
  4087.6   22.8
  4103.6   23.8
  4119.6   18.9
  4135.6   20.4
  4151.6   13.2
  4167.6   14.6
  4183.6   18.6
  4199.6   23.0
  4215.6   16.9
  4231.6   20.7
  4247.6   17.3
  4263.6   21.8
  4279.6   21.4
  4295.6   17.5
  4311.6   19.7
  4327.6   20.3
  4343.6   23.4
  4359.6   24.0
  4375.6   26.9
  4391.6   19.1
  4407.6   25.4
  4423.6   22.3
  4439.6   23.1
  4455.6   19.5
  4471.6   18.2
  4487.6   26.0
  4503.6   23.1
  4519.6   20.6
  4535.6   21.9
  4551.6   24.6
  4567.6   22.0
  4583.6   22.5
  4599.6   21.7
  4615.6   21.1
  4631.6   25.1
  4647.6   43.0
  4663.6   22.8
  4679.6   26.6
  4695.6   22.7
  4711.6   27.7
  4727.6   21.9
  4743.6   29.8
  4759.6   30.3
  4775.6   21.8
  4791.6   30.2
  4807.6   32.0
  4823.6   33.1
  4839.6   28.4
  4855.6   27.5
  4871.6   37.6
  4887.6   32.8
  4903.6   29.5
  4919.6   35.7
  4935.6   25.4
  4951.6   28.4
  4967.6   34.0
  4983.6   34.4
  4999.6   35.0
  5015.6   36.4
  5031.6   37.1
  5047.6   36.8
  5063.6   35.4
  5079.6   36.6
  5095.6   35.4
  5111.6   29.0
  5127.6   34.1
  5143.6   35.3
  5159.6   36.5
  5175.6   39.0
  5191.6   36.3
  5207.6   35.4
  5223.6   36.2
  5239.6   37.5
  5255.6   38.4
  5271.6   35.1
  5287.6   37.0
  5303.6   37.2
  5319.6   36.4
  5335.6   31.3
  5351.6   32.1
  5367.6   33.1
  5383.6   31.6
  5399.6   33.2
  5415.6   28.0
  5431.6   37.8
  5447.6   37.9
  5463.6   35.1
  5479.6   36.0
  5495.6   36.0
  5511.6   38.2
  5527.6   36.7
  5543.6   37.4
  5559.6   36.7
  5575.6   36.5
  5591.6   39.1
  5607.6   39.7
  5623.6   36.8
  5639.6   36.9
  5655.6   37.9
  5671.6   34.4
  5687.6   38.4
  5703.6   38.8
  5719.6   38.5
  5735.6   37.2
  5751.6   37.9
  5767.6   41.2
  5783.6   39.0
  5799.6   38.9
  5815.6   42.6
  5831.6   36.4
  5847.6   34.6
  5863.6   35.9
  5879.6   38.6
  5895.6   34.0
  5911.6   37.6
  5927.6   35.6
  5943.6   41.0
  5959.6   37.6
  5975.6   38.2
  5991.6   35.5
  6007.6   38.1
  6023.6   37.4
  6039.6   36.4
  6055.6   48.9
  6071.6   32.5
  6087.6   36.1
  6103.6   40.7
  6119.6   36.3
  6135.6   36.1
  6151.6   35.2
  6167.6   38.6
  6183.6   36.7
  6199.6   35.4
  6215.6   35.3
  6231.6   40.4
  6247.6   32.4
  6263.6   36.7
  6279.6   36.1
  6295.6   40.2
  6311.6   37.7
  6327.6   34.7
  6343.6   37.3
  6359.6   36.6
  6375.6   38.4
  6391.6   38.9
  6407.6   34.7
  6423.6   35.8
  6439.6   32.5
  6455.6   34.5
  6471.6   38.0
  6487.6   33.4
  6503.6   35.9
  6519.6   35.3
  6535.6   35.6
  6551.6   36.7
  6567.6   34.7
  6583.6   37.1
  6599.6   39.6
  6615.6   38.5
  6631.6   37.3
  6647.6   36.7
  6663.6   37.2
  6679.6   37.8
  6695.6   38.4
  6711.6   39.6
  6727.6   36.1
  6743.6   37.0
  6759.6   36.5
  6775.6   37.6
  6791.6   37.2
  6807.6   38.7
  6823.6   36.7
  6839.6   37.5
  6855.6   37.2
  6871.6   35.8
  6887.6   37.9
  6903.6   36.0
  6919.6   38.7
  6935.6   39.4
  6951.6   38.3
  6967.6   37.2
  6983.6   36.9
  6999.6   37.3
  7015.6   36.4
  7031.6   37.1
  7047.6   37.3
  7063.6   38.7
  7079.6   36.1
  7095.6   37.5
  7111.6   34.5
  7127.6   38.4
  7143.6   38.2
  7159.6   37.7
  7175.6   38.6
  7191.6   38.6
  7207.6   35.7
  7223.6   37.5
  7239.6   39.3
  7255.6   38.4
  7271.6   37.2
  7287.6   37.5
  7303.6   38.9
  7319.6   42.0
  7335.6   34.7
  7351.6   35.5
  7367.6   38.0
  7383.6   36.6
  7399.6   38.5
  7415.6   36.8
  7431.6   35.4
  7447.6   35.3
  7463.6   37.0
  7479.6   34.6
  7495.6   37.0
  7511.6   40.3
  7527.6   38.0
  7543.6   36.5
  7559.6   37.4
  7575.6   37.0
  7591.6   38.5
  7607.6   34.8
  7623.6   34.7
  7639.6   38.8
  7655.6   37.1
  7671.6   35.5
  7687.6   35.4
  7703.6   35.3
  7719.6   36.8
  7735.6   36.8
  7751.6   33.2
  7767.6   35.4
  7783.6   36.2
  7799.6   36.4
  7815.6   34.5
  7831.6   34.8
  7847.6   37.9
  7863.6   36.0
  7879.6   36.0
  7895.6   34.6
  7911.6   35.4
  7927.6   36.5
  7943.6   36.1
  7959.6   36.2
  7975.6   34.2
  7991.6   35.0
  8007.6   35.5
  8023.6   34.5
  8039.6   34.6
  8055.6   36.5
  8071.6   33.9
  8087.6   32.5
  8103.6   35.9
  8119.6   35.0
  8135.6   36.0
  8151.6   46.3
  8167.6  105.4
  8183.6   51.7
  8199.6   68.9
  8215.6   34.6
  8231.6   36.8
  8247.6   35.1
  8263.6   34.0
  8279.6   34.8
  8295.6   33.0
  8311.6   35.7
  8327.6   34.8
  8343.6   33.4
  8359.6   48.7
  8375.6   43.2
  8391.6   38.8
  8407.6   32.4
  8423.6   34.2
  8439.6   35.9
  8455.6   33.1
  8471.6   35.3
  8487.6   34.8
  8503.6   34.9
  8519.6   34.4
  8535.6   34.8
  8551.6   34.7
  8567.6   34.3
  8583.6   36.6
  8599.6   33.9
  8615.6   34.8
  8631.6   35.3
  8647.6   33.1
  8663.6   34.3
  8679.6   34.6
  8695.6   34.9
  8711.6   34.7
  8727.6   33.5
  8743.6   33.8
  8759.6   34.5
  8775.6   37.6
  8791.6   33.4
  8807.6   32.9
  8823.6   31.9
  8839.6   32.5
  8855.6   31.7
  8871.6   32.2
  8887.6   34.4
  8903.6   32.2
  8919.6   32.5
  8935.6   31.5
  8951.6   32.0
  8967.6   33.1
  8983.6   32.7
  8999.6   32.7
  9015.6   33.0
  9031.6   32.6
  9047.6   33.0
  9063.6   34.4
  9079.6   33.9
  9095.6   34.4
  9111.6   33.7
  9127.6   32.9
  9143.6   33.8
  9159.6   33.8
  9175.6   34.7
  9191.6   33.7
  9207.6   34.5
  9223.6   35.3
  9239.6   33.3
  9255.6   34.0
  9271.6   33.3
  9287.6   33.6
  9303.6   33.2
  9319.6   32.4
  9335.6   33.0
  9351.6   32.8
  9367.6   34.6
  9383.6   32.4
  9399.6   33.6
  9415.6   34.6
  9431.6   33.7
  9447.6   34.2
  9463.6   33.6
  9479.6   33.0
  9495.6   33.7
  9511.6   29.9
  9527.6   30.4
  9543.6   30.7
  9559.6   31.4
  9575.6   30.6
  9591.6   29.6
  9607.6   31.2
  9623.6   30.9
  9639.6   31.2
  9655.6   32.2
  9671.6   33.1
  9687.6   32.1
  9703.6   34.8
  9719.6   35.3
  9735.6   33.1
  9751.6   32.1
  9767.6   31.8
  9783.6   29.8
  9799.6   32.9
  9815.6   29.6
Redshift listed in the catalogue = 0.25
